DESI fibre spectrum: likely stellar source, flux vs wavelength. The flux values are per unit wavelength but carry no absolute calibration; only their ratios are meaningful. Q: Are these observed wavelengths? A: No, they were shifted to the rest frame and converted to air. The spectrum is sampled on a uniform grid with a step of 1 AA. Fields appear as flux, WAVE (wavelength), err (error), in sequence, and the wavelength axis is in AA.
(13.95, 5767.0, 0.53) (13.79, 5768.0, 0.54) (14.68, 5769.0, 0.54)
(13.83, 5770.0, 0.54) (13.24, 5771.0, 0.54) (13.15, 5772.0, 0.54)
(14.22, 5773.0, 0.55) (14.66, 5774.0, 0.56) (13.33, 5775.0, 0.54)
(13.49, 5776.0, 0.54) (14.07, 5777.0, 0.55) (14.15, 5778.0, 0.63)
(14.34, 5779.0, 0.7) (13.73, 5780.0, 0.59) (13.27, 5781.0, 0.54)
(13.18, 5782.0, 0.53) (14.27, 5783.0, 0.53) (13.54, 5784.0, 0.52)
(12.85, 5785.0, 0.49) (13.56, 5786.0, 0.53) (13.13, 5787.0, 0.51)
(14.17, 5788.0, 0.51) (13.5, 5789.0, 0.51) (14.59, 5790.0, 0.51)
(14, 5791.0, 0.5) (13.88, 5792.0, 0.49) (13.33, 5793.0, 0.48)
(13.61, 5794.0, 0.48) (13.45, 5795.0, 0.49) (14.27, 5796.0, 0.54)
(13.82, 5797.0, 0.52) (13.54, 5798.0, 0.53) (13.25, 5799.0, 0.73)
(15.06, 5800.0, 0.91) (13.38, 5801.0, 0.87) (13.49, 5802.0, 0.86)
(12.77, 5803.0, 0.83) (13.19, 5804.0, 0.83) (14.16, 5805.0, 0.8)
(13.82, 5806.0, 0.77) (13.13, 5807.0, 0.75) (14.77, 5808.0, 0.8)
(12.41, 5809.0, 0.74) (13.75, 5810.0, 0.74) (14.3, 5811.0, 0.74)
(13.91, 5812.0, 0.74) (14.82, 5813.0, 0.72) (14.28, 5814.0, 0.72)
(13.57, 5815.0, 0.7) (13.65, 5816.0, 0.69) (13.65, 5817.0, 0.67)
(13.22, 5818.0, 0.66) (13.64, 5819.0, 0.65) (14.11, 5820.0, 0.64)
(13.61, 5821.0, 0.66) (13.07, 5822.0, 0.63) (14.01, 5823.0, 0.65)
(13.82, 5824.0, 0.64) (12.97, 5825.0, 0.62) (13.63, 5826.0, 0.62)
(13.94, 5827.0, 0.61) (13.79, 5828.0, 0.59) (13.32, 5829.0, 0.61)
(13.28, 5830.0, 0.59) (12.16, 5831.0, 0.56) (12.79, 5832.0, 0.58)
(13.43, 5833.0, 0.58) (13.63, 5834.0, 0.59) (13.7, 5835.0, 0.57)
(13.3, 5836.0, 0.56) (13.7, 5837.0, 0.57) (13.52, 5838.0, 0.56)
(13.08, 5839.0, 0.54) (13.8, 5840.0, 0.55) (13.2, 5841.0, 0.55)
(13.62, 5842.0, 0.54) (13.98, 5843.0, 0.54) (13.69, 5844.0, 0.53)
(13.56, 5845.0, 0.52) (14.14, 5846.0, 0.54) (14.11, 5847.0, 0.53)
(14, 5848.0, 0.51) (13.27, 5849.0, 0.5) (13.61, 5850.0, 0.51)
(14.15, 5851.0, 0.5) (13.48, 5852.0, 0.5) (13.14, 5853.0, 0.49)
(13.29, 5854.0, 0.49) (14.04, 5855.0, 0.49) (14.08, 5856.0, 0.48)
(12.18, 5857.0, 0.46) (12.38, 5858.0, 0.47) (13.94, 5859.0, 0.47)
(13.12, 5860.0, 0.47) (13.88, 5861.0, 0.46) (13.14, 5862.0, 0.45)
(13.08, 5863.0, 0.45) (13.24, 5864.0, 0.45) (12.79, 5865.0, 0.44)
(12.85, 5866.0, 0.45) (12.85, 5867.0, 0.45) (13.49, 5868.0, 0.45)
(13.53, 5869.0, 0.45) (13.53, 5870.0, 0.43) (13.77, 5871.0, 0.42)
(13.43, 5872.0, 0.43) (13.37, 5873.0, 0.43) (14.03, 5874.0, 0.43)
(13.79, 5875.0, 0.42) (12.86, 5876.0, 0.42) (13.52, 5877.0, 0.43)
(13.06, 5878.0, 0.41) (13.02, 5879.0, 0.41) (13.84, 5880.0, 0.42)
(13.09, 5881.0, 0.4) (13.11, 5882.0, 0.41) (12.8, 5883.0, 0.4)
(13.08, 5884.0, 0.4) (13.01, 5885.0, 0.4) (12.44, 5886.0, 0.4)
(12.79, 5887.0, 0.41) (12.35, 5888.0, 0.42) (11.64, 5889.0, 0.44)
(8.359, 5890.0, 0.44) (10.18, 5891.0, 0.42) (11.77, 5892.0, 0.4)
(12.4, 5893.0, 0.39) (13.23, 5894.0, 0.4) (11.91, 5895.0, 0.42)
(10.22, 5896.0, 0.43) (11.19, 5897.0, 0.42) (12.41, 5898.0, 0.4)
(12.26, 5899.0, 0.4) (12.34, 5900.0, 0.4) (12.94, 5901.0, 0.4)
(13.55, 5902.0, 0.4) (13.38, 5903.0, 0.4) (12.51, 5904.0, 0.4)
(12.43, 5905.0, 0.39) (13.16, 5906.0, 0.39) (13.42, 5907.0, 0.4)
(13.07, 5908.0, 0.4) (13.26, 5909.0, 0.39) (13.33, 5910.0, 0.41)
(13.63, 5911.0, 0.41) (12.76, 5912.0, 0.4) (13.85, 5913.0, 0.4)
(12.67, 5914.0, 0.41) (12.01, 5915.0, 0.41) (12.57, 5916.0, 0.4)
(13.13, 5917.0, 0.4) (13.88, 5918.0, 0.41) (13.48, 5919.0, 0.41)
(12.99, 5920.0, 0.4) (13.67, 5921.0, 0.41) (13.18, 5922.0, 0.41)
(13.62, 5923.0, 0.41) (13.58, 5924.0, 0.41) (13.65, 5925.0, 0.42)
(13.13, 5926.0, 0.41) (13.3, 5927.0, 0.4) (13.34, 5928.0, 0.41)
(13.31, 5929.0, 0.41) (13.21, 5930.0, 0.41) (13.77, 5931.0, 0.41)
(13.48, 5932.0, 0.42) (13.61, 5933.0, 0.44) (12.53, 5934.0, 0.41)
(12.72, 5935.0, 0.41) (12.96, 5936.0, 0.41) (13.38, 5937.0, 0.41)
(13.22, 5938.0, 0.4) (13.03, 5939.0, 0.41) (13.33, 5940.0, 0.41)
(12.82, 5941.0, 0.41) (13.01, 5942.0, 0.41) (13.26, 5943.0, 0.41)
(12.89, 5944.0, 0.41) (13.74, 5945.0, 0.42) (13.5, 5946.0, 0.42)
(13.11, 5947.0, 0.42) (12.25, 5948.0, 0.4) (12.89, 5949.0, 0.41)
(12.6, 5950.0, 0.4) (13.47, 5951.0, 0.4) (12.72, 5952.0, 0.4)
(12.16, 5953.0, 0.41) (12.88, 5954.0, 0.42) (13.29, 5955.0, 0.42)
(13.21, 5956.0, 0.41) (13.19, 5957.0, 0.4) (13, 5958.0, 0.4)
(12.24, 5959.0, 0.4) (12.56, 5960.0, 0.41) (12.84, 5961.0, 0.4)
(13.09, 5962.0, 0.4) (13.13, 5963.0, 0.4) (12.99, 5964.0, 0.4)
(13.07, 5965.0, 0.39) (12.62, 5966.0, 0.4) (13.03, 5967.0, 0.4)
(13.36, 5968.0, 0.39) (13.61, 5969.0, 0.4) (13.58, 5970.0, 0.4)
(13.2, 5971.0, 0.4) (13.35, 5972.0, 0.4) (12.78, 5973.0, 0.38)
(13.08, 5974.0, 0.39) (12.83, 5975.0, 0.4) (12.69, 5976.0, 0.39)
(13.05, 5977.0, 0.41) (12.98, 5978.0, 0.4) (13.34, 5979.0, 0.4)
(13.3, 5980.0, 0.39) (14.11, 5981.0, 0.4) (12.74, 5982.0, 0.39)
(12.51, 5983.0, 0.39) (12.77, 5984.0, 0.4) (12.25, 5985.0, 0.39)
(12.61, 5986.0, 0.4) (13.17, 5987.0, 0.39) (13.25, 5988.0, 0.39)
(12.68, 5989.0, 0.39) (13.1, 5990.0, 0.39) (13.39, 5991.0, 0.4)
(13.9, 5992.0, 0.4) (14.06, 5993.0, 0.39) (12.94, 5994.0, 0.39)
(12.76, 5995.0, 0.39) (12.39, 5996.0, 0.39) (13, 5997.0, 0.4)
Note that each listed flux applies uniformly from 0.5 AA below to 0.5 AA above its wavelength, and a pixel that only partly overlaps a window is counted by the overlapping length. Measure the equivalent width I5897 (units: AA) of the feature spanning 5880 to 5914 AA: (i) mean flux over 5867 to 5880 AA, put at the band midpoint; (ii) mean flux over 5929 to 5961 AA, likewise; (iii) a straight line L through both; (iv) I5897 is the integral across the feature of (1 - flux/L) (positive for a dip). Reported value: 2.1 AA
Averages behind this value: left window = 13.4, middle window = 12.5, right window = 13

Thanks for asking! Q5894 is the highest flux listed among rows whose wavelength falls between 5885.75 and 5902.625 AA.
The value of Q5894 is 13.55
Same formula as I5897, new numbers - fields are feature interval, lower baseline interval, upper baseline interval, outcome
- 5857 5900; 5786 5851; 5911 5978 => 2.1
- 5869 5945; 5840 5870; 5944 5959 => 1.5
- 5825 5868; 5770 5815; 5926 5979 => 0.3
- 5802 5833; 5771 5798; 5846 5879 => 0.0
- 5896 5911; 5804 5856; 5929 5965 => 0.6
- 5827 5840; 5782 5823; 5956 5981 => 0.2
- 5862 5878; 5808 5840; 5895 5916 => -0.3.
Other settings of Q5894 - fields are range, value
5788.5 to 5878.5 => 15.06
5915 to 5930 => 13.88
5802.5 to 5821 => 14.82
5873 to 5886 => 14.03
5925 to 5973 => 13.77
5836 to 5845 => 13.98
